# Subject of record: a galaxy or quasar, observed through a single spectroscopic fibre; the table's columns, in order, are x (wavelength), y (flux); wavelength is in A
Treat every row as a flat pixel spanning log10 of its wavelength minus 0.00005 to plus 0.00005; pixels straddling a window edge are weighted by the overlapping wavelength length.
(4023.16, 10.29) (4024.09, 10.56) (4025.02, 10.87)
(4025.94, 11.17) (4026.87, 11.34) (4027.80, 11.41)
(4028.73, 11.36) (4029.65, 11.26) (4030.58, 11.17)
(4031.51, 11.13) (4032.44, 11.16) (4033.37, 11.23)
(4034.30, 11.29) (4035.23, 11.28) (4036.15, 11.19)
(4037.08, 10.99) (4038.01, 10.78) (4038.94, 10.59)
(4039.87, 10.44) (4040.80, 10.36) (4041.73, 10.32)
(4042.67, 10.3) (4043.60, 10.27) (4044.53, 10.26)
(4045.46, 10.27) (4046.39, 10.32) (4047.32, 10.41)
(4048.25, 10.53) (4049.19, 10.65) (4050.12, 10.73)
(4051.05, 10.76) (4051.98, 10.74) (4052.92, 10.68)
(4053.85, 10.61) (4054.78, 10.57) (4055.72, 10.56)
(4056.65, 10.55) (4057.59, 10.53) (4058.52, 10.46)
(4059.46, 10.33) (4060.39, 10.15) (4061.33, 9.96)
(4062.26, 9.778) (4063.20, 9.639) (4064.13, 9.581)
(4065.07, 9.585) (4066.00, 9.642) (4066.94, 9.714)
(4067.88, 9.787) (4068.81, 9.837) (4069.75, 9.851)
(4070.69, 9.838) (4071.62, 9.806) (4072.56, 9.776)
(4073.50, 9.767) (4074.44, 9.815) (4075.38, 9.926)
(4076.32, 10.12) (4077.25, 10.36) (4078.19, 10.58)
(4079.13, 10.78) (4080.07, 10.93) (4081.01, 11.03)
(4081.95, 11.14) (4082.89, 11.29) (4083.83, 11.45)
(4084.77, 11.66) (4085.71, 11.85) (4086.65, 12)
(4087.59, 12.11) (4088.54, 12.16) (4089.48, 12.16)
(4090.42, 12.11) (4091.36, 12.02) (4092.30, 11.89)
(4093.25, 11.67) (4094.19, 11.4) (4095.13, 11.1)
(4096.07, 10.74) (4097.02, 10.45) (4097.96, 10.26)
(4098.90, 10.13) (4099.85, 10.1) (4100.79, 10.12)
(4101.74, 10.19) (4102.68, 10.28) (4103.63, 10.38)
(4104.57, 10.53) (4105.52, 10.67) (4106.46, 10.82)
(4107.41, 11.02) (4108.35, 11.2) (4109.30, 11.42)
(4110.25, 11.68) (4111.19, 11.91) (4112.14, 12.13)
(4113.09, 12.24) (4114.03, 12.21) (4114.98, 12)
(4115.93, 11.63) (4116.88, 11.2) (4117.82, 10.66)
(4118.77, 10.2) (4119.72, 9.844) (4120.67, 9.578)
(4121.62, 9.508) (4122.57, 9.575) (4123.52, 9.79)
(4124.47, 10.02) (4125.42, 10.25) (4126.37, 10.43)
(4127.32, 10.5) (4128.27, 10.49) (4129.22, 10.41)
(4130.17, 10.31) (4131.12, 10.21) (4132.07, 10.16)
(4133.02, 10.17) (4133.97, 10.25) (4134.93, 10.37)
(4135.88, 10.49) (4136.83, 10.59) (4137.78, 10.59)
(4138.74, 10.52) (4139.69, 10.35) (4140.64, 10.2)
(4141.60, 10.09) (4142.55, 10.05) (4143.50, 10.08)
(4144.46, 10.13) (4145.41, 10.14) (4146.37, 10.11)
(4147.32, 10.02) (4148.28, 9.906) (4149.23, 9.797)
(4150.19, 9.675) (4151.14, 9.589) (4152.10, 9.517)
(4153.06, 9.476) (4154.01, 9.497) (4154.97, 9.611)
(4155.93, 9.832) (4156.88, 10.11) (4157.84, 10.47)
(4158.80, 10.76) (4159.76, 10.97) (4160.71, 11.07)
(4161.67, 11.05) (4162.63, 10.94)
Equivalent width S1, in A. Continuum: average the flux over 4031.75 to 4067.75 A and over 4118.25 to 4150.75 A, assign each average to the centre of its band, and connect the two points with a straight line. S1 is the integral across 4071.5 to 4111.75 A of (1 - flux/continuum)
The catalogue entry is -2.6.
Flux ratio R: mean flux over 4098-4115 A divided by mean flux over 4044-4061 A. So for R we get 1.0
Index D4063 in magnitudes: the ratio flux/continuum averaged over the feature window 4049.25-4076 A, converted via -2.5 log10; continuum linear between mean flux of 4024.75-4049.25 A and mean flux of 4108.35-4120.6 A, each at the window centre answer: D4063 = 0.09 mag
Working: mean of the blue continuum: 10.8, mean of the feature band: 10.1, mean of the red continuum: 11.4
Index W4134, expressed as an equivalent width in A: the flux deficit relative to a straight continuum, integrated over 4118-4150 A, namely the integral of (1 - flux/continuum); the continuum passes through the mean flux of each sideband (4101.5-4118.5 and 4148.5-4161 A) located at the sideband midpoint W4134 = 1.3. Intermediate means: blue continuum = 11.2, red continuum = 10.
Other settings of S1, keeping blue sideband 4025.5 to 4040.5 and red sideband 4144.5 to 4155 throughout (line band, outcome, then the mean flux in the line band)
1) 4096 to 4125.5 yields -1.4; 10.7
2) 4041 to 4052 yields 0.5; 10.5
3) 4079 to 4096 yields -1.8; 11.6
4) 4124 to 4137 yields -0.4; 10.3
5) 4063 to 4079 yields 1.2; 9.89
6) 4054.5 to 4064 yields 0.5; 10.2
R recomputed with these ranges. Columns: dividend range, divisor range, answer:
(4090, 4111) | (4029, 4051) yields 1.02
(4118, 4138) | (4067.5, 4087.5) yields 0.96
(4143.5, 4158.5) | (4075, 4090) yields 0.88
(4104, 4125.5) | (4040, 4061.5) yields 1.04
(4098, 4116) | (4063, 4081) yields 1.11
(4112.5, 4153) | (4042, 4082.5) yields 1.01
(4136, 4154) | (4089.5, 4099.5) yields 0.90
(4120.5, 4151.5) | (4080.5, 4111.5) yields 0.91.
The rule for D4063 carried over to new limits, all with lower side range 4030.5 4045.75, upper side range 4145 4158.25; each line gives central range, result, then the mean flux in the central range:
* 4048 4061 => 0.008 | 10.5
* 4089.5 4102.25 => -0.071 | 11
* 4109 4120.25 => -0.129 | 11.4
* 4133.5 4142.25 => -0.046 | 10.4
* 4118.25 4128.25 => 0.008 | 9.99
